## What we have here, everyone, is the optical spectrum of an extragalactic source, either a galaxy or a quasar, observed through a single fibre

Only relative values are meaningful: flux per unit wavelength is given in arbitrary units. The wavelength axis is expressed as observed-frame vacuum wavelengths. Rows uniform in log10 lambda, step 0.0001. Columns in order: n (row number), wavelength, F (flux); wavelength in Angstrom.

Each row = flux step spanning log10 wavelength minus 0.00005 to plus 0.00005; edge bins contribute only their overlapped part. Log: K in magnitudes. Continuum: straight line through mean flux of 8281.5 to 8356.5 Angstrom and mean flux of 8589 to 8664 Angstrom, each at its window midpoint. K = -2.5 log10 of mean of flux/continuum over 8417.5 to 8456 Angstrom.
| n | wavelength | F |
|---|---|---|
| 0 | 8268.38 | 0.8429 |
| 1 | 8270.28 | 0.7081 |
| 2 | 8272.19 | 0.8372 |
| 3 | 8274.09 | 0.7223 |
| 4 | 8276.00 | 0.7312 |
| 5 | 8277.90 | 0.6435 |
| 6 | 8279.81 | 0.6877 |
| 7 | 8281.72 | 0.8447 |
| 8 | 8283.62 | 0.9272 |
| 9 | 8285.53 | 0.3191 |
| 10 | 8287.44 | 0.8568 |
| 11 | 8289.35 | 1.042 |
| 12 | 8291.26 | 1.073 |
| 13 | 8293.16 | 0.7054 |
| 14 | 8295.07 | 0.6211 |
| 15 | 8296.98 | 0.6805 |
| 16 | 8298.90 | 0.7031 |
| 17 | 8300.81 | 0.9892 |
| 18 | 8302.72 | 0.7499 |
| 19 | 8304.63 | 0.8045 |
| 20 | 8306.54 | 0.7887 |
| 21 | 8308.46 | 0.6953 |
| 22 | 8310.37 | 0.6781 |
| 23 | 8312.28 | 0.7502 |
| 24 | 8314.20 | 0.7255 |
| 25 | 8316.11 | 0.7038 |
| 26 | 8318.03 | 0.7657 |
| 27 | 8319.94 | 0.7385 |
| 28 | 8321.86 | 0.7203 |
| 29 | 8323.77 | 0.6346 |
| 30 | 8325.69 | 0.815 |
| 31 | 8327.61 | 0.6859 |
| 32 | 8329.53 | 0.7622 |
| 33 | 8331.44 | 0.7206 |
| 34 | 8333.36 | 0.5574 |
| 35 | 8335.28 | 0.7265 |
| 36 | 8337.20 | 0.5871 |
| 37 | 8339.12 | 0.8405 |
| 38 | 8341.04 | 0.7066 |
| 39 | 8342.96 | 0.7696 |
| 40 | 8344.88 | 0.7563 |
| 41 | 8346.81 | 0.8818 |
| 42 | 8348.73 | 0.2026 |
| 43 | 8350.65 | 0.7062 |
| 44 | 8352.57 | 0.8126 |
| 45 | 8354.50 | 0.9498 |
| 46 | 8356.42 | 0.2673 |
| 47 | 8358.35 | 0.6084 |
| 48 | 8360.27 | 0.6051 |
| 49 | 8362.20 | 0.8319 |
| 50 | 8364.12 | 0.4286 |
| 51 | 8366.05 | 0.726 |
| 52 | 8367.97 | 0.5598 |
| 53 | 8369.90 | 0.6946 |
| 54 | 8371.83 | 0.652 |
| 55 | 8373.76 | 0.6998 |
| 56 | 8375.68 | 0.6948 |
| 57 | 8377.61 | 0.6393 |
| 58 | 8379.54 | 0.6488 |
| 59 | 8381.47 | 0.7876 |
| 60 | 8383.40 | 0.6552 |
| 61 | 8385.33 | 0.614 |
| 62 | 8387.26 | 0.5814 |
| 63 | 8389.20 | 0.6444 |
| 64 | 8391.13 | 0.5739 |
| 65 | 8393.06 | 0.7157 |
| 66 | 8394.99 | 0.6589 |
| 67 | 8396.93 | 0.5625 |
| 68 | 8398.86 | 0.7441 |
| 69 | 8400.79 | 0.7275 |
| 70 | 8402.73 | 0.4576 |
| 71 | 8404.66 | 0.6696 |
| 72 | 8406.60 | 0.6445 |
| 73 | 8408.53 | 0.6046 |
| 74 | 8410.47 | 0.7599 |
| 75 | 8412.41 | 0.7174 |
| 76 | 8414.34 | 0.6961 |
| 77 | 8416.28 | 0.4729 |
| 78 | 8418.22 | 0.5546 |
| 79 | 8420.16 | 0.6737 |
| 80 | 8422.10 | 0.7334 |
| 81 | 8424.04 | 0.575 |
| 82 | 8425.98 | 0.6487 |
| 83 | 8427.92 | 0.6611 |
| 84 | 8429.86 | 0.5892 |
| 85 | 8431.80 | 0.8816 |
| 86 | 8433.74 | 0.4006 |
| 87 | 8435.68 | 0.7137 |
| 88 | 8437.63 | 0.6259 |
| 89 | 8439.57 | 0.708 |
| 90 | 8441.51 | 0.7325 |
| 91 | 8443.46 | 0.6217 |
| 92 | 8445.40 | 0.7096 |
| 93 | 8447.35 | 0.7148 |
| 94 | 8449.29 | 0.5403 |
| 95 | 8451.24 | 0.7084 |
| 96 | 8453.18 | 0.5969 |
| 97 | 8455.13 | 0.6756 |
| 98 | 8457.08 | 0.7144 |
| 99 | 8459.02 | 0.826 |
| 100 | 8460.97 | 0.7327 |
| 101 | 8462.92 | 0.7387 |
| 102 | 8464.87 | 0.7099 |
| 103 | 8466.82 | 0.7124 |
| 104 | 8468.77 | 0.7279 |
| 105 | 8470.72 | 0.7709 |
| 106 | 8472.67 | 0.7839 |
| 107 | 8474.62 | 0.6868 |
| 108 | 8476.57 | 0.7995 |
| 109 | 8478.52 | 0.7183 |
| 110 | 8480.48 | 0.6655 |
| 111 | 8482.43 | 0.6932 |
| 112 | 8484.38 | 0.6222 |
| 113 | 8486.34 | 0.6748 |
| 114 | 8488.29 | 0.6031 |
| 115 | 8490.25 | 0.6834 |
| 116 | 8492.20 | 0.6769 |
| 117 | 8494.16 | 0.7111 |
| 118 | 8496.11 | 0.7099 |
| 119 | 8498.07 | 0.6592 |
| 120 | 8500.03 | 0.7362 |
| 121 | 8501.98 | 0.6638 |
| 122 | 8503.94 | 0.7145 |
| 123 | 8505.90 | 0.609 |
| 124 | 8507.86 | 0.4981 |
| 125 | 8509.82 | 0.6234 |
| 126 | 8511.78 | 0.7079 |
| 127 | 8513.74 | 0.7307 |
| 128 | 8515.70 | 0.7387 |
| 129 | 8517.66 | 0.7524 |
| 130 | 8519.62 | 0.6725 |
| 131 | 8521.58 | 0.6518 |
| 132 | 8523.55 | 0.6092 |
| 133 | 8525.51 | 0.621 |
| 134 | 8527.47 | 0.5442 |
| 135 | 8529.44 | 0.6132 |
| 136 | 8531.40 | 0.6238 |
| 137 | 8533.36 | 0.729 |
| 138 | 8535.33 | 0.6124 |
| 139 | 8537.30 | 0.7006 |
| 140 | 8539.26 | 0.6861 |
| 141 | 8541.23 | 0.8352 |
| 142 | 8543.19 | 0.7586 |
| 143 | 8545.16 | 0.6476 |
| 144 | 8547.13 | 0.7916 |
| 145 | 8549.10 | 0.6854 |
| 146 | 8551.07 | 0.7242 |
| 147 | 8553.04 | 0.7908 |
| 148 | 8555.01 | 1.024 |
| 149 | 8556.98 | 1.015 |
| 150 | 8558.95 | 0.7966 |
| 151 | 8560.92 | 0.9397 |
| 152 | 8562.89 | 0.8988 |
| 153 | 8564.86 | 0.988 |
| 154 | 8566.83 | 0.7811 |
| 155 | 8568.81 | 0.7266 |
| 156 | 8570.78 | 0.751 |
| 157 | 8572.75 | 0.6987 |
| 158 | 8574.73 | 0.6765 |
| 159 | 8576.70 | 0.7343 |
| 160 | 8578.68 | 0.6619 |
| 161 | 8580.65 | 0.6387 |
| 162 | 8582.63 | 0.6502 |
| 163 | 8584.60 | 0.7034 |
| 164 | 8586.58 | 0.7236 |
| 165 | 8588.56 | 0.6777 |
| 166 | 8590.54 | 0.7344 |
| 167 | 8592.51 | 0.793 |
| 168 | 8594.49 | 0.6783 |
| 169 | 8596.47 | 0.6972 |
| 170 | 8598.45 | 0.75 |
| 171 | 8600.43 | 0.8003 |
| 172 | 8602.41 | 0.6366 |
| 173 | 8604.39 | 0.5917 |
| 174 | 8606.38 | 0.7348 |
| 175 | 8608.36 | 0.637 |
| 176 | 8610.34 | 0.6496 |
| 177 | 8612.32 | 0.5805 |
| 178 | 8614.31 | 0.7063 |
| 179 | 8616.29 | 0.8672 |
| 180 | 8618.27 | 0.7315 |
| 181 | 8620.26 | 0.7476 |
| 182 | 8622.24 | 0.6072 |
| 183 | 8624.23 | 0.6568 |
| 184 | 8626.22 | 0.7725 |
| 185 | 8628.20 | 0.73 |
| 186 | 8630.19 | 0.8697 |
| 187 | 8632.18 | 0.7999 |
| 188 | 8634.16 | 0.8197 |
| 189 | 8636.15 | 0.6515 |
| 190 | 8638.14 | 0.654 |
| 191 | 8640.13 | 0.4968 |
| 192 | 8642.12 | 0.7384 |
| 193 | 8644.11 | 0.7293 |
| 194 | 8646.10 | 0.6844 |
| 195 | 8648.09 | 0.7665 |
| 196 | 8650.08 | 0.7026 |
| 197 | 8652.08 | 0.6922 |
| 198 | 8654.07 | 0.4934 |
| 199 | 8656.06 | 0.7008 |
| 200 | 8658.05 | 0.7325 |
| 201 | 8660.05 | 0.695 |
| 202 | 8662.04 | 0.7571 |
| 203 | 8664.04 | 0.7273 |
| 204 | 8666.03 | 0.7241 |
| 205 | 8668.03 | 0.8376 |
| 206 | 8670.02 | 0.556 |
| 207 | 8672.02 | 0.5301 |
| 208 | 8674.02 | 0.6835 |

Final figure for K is 0.11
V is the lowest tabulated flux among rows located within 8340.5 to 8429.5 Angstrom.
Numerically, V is 0.2026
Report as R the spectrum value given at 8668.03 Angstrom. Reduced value 0.8376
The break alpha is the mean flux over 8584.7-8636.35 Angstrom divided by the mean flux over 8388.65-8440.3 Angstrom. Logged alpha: 1.1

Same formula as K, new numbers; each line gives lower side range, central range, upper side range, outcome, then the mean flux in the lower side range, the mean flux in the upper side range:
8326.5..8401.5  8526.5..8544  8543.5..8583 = 0.13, 0.666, 0.783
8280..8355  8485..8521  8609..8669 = 0.08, 0.742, 0.71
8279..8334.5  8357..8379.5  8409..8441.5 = 0.09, 0.75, 0.652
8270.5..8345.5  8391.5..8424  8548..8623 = 0.15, 0.745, 0.743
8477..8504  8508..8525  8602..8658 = 0.02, 0.682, 0.696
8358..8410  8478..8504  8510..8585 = 0.04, 0.647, 0.734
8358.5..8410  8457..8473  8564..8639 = -0.11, 0.648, 0.718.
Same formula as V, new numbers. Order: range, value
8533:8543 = 0.6124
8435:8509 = 0.4981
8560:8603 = 0.6366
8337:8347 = 0.5871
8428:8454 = 0.4006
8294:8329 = 0.6211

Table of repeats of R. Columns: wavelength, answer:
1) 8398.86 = 0.7441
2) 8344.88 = 0.7563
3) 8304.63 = 0.8045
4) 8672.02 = 0.5301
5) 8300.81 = 0.9892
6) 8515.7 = 0.7387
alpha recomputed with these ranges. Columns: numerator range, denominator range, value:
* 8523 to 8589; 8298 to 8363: 1.04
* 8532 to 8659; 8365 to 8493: 1.09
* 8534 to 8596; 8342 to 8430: 1.17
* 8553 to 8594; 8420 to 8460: 1.17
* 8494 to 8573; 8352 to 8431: 1.12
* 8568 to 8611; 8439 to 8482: 0.98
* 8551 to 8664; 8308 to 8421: 1.09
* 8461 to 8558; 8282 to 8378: 0.99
